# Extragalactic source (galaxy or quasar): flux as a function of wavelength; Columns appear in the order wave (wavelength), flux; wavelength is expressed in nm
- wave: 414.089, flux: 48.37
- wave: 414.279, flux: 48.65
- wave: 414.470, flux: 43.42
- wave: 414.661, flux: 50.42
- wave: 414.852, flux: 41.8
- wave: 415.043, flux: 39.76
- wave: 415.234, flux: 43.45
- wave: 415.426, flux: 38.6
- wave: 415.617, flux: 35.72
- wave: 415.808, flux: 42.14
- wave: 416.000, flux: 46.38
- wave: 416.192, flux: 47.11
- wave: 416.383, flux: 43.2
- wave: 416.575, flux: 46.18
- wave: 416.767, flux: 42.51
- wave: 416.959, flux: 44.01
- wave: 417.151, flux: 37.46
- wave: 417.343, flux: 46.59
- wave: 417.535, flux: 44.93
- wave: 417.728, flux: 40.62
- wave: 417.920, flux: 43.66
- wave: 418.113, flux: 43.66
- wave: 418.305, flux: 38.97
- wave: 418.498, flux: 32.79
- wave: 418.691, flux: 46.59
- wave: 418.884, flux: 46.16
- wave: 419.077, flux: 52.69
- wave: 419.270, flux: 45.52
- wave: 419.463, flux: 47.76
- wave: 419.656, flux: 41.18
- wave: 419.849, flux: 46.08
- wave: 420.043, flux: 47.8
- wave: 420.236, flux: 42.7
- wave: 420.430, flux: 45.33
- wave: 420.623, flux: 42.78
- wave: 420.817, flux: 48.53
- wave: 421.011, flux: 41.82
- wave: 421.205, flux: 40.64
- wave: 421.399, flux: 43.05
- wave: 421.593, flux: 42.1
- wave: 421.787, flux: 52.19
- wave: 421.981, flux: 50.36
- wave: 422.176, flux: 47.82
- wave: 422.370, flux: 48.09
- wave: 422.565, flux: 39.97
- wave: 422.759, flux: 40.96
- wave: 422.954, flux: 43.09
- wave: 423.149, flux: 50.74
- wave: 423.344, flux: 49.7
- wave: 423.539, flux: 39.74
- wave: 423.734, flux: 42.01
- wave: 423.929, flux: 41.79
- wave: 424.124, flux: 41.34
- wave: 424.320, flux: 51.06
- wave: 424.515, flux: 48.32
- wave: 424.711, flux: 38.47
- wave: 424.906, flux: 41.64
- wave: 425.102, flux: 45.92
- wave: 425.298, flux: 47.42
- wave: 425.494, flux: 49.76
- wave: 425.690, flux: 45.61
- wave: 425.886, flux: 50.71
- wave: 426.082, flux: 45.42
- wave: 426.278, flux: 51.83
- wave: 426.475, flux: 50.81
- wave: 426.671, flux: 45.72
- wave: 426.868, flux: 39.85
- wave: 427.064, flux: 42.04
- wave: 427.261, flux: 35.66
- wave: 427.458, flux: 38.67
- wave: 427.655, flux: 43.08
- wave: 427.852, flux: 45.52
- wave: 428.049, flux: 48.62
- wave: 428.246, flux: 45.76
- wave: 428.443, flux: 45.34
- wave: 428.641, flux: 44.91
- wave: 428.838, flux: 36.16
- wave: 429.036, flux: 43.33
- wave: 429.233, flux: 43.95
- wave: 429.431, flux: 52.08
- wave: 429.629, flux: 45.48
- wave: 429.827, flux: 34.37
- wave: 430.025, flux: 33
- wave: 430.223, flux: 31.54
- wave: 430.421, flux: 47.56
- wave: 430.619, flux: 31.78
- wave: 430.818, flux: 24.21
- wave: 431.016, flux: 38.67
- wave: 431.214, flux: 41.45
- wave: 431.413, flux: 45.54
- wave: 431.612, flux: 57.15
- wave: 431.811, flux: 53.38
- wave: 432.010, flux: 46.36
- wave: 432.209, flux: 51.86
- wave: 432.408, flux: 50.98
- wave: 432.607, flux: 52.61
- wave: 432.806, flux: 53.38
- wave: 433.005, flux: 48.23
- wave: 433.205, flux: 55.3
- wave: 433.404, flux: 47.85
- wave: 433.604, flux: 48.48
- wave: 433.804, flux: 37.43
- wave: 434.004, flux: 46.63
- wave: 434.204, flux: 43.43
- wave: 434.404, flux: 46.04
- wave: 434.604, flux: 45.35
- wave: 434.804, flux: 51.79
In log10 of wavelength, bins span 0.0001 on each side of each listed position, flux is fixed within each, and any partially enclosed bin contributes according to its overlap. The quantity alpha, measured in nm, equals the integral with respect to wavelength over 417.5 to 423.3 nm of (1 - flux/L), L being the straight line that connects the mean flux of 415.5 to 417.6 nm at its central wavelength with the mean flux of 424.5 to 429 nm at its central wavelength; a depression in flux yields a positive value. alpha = -0.12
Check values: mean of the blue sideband 43.2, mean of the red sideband 44.6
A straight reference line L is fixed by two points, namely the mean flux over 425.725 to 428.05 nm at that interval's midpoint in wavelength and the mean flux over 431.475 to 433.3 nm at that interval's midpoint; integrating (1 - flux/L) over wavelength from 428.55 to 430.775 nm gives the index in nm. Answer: 0.38 nm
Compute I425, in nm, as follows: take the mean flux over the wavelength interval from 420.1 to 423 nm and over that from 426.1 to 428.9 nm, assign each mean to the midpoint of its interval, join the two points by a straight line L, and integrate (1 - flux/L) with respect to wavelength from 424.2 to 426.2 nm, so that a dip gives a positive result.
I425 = -0.10 nm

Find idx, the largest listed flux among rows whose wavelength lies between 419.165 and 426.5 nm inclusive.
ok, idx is 52.19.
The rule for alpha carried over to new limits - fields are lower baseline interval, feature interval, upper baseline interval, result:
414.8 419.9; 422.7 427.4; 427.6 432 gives -0.24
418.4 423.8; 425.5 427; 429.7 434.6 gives -0.08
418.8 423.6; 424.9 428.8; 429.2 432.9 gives -0.05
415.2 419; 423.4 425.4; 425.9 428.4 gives 0.01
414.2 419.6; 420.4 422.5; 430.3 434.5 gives -0.06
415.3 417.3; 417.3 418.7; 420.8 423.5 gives 0.05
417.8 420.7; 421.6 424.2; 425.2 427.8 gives -0.03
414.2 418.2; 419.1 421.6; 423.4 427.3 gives -0.03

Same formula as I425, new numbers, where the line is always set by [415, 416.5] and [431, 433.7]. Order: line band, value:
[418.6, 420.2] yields -0.10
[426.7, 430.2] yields 0.43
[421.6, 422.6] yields -0.06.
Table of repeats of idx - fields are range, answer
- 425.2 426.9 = 51.83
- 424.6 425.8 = 49.76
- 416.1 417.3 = 47.11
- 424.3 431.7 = 57.15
